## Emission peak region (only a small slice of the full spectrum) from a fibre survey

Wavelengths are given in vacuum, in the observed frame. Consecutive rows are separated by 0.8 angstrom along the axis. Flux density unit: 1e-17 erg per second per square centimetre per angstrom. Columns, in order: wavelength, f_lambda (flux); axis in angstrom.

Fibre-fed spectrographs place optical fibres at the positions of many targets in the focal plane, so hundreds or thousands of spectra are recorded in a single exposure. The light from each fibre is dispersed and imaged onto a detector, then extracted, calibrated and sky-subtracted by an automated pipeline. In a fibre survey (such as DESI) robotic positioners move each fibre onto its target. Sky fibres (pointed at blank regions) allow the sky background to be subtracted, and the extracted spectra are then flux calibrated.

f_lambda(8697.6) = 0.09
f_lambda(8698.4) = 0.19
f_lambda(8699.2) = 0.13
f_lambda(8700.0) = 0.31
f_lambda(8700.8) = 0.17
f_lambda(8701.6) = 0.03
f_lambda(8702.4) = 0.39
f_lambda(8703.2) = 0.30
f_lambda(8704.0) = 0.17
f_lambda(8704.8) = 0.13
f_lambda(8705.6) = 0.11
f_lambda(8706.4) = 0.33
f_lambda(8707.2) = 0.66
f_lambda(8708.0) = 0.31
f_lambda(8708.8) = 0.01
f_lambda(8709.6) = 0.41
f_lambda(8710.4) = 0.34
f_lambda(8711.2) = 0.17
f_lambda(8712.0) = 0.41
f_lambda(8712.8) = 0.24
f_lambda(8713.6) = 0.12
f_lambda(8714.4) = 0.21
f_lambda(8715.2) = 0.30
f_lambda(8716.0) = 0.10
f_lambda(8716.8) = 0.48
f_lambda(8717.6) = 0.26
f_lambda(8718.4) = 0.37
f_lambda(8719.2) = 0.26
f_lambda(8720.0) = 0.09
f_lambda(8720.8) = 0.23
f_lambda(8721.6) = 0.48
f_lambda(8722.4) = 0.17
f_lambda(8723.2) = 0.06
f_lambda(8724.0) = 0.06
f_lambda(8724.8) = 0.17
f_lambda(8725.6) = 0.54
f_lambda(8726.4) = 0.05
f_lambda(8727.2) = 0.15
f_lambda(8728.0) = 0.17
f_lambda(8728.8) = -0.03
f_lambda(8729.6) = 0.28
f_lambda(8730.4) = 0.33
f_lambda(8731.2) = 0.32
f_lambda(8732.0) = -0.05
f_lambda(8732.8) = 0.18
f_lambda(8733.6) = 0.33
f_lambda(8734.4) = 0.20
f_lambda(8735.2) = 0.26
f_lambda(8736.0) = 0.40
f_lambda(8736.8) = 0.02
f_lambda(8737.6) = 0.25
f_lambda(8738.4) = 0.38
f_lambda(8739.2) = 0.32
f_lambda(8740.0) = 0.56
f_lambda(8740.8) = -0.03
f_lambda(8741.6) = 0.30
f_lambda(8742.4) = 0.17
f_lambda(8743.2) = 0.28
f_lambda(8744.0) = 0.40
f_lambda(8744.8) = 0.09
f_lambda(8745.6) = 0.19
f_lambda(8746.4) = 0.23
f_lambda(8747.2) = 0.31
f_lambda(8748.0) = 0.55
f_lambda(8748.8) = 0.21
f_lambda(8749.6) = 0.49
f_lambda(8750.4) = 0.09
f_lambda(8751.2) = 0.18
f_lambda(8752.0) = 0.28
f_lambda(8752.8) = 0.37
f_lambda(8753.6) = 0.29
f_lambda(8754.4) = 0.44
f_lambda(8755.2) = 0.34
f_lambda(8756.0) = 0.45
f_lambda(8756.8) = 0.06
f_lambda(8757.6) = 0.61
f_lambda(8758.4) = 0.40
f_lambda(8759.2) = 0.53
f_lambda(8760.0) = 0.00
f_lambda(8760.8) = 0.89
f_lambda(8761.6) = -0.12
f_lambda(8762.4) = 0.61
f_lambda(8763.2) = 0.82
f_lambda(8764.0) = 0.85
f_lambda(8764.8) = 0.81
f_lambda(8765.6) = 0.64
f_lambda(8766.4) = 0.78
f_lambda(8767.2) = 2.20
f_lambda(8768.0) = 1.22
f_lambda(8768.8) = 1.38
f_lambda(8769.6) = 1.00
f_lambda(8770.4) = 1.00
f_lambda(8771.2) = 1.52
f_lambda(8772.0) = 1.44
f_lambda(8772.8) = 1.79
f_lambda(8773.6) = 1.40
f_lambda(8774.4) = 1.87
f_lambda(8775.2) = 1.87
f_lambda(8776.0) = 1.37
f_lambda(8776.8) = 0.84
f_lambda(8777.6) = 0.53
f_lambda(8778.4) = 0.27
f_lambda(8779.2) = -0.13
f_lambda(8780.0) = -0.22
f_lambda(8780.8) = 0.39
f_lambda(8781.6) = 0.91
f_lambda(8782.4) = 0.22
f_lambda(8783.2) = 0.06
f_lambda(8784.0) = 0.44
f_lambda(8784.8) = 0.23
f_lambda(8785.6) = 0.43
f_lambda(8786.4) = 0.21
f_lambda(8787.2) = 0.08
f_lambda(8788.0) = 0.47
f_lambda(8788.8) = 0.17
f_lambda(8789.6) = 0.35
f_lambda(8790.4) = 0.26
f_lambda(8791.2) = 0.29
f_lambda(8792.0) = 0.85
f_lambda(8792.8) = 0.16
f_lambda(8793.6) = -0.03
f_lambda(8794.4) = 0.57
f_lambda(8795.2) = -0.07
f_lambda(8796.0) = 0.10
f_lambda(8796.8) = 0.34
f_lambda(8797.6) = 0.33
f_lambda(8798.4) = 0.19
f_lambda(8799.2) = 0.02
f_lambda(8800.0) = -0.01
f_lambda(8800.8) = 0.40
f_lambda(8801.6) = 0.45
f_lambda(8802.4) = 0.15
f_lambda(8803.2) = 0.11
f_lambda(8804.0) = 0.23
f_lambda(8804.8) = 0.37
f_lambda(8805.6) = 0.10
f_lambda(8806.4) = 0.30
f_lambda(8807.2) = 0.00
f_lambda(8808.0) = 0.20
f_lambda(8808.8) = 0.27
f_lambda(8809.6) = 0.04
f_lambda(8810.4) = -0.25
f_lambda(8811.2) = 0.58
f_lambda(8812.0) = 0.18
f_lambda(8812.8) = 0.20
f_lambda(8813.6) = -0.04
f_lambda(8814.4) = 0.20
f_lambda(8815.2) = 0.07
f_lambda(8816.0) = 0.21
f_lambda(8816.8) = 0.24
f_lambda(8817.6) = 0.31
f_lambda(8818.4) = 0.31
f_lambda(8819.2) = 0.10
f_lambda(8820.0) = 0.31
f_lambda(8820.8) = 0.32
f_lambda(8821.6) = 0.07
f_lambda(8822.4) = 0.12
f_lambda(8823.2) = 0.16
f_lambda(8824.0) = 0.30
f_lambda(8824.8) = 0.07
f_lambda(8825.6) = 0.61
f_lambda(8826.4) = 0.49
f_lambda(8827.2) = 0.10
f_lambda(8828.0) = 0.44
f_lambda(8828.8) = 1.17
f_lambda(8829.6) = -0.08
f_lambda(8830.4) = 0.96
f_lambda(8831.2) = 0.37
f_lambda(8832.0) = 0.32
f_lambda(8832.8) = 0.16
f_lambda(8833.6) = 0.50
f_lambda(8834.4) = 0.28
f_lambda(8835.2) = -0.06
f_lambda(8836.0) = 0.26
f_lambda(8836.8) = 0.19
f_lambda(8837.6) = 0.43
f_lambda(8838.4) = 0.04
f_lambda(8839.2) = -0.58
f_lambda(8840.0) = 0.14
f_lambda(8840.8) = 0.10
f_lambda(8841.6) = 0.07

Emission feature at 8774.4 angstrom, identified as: [O II] 3727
